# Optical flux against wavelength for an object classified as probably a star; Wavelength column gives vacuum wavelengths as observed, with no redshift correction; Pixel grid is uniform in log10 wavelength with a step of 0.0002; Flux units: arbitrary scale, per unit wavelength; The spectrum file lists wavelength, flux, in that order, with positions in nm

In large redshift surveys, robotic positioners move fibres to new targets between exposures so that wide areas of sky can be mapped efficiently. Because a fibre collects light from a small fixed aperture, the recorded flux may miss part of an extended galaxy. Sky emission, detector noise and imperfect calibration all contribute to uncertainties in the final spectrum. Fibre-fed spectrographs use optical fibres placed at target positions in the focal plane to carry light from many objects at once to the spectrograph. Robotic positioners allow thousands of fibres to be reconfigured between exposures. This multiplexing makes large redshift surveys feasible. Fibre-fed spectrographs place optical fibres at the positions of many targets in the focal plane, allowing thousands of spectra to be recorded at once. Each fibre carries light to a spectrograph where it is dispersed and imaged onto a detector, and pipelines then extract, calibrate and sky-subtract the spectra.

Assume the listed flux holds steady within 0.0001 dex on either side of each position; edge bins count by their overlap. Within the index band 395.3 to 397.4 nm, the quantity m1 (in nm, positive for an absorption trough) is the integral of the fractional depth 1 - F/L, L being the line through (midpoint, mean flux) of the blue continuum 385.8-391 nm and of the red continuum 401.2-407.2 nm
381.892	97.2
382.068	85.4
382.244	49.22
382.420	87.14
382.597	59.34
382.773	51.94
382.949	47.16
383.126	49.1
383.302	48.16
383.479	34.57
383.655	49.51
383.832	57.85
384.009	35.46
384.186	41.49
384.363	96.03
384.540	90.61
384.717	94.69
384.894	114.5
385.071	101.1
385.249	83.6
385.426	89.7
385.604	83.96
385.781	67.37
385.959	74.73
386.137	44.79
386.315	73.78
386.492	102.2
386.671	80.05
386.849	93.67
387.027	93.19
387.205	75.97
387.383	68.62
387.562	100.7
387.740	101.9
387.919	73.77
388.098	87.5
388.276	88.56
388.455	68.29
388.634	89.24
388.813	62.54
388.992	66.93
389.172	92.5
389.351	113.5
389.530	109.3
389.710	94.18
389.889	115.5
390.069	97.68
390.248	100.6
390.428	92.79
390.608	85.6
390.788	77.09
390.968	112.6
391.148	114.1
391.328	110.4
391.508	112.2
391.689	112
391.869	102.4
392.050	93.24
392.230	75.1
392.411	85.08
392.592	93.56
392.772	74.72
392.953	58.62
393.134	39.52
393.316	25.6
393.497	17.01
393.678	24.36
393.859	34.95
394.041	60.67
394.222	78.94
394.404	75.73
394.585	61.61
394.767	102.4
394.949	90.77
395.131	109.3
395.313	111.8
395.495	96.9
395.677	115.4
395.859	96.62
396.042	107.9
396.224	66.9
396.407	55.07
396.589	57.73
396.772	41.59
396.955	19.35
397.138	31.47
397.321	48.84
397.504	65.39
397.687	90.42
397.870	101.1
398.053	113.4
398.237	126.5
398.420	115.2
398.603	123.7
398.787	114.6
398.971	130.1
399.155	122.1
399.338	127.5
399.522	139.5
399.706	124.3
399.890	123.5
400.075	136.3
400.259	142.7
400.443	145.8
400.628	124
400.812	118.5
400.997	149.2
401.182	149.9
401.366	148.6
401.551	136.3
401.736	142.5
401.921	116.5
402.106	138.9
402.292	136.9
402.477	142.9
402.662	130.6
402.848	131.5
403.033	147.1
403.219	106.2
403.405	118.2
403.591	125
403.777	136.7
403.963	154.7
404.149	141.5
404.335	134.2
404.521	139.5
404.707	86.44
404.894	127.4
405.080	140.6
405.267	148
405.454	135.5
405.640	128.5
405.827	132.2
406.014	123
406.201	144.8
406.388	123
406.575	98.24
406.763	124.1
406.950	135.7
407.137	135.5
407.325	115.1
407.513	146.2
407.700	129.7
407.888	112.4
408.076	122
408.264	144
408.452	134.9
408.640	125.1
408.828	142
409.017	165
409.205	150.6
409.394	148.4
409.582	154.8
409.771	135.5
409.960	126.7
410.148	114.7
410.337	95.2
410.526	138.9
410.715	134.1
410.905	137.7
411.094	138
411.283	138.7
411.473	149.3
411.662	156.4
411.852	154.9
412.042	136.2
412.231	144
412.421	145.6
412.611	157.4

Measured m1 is 0.761 nm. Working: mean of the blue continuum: 87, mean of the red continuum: 132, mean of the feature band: 69.3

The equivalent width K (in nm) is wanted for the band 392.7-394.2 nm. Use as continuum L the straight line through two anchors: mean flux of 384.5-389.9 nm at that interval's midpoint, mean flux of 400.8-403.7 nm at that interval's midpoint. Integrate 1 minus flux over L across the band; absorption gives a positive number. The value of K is 0.89 nm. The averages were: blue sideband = 86.6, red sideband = 134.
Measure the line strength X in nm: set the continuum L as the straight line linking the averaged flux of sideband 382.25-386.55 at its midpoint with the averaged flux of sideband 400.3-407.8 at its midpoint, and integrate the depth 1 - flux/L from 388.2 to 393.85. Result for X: 0.39 nm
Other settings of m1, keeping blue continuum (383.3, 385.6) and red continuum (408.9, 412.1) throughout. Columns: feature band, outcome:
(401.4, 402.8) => -0.202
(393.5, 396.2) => 0.527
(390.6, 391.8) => -0.184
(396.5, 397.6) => 0.639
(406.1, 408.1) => 0.074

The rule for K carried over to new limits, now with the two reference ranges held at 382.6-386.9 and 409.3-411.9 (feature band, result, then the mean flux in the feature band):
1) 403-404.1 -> -0.11 nm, 131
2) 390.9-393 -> -0.16 nm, 95.9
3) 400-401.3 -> -0.31 nm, 138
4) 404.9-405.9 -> -0.10 nm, 136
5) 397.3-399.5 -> -0.07 nm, 110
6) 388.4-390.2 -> -0.20 nm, 91.6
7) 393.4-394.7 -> 0.60 nm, 51.3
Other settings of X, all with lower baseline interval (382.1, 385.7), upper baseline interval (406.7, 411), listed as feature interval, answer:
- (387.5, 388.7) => -0.111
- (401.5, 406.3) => -0.478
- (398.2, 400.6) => -0.431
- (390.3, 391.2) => -0.098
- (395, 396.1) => -0.076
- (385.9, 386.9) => -0.034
